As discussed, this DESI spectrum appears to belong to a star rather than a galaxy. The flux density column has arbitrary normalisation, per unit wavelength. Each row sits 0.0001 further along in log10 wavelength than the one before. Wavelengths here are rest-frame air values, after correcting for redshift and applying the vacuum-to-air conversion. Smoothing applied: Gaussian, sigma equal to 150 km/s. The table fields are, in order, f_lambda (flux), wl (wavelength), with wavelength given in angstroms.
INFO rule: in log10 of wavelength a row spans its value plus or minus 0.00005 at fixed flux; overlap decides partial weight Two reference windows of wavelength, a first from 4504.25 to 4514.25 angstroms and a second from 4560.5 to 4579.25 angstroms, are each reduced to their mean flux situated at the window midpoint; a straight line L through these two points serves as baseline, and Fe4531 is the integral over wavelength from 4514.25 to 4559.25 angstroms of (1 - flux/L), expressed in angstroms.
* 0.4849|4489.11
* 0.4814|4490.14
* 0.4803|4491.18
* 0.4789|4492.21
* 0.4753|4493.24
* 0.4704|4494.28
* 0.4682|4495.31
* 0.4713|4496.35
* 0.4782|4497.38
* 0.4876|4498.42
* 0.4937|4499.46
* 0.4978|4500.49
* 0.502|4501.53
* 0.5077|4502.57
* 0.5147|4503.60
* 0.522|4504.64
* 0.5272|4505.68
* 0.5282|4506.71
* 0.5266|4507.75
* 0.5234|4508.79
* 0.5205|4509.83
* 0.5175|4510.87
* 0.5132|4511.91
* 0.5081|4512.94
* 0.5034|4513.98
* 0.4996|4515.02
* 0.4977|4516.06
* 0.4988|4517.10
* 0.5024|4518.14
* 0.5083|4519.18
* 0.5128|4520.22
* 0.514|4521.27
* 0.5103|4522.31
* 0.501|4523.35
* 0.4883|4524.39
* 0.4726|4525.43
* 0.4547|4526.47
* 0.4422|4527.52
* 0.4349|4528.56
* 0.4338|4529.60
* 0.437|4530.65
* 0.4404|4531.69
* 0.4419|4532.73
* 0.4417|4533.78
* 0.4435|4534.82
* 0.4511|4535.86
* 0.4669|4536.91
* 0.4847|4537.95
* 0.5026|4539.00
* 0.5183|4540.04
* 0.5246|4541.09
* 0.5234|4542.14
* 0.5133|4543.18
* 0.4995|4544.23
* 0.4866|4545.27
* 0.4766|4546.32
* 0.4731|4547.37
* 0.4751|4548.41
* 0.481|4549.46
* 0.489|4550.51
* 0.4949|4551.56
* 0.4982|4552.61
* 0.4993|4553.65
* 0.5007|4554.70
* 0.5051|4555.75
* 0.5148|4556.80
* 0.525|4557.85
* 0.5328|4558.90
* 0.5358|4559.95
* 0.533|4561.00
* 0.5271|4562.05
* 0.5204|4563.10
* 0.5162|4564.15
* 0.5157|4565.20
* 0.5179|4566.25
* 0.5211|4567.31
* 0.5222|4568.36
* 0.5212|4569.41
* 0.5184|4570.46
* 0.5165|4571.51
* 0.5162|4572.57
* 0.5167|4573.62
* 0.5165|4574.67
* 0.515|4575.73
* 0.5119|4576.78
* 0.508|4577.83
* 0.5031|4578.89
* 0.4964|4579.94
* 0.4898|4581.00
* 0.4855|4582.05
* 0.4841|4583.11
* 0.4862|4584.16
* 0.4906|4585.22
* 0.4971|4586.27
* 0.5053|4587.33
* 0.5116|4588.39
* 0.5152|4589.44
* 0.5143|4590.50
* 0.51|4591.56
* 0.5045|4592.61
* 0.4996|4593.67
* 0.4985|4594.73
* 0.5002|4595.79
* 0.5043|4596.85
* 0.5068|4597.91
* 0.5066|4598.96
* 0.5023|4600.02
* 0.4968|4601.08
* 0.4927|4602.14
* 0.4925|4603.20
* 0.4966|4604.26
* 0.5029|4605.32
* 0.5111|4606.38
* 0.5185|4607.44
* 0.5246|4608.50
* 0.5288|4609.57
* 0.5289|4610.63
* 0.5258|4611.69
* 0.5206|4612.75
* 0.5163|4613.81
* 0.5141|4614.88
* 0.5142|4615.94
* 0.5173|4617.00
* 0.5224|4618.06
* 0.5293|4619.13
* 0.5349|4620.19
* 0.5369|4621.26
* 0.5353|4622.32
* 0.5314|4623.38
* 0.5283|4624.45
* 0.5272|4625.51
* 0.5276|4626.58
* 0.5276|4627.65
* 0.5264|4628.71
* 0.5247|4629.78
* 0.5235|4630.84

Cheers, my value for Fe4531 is 2.8 angstroms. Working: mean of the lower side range 0.52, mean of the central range 0.486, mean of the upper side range 0.518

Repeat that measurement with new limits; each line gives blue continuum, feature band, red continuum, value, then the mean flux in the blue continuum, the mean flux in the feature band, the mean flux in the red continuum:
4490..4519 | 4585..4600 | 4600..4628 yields 0.3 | 0.5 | 0.505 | 0.519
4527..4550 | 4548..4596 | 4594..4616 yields -1.7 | 0.472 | 0.508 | 0.509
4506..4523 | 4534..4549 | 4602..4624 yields 0.8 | 0.512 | 0.488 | 0.519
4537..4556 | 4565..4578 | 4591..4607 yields -0.5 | 0.496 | 0.517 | 0.502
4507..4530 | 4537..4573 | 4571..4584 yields -0.5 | 0.495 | 0.508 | 0.504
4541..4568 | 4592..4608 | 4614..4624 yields 0.6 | 0.507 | 0.503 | 0.526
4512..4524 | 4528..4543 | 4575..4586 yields 1.0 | 0.505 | 0.469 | 0.497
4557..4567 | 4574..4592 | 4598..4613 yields 0.5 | 0.524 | 0.502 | 0.511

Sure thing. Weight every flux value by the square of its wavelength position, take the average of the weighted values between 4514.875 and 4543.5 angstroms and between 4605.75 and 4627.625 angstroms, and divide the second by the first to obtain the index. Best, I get 1.1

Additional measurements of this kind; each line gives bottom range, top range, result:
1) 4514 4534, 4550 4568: 1.10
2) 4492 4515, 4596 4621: 1.07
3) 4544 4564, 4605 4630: 1.07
